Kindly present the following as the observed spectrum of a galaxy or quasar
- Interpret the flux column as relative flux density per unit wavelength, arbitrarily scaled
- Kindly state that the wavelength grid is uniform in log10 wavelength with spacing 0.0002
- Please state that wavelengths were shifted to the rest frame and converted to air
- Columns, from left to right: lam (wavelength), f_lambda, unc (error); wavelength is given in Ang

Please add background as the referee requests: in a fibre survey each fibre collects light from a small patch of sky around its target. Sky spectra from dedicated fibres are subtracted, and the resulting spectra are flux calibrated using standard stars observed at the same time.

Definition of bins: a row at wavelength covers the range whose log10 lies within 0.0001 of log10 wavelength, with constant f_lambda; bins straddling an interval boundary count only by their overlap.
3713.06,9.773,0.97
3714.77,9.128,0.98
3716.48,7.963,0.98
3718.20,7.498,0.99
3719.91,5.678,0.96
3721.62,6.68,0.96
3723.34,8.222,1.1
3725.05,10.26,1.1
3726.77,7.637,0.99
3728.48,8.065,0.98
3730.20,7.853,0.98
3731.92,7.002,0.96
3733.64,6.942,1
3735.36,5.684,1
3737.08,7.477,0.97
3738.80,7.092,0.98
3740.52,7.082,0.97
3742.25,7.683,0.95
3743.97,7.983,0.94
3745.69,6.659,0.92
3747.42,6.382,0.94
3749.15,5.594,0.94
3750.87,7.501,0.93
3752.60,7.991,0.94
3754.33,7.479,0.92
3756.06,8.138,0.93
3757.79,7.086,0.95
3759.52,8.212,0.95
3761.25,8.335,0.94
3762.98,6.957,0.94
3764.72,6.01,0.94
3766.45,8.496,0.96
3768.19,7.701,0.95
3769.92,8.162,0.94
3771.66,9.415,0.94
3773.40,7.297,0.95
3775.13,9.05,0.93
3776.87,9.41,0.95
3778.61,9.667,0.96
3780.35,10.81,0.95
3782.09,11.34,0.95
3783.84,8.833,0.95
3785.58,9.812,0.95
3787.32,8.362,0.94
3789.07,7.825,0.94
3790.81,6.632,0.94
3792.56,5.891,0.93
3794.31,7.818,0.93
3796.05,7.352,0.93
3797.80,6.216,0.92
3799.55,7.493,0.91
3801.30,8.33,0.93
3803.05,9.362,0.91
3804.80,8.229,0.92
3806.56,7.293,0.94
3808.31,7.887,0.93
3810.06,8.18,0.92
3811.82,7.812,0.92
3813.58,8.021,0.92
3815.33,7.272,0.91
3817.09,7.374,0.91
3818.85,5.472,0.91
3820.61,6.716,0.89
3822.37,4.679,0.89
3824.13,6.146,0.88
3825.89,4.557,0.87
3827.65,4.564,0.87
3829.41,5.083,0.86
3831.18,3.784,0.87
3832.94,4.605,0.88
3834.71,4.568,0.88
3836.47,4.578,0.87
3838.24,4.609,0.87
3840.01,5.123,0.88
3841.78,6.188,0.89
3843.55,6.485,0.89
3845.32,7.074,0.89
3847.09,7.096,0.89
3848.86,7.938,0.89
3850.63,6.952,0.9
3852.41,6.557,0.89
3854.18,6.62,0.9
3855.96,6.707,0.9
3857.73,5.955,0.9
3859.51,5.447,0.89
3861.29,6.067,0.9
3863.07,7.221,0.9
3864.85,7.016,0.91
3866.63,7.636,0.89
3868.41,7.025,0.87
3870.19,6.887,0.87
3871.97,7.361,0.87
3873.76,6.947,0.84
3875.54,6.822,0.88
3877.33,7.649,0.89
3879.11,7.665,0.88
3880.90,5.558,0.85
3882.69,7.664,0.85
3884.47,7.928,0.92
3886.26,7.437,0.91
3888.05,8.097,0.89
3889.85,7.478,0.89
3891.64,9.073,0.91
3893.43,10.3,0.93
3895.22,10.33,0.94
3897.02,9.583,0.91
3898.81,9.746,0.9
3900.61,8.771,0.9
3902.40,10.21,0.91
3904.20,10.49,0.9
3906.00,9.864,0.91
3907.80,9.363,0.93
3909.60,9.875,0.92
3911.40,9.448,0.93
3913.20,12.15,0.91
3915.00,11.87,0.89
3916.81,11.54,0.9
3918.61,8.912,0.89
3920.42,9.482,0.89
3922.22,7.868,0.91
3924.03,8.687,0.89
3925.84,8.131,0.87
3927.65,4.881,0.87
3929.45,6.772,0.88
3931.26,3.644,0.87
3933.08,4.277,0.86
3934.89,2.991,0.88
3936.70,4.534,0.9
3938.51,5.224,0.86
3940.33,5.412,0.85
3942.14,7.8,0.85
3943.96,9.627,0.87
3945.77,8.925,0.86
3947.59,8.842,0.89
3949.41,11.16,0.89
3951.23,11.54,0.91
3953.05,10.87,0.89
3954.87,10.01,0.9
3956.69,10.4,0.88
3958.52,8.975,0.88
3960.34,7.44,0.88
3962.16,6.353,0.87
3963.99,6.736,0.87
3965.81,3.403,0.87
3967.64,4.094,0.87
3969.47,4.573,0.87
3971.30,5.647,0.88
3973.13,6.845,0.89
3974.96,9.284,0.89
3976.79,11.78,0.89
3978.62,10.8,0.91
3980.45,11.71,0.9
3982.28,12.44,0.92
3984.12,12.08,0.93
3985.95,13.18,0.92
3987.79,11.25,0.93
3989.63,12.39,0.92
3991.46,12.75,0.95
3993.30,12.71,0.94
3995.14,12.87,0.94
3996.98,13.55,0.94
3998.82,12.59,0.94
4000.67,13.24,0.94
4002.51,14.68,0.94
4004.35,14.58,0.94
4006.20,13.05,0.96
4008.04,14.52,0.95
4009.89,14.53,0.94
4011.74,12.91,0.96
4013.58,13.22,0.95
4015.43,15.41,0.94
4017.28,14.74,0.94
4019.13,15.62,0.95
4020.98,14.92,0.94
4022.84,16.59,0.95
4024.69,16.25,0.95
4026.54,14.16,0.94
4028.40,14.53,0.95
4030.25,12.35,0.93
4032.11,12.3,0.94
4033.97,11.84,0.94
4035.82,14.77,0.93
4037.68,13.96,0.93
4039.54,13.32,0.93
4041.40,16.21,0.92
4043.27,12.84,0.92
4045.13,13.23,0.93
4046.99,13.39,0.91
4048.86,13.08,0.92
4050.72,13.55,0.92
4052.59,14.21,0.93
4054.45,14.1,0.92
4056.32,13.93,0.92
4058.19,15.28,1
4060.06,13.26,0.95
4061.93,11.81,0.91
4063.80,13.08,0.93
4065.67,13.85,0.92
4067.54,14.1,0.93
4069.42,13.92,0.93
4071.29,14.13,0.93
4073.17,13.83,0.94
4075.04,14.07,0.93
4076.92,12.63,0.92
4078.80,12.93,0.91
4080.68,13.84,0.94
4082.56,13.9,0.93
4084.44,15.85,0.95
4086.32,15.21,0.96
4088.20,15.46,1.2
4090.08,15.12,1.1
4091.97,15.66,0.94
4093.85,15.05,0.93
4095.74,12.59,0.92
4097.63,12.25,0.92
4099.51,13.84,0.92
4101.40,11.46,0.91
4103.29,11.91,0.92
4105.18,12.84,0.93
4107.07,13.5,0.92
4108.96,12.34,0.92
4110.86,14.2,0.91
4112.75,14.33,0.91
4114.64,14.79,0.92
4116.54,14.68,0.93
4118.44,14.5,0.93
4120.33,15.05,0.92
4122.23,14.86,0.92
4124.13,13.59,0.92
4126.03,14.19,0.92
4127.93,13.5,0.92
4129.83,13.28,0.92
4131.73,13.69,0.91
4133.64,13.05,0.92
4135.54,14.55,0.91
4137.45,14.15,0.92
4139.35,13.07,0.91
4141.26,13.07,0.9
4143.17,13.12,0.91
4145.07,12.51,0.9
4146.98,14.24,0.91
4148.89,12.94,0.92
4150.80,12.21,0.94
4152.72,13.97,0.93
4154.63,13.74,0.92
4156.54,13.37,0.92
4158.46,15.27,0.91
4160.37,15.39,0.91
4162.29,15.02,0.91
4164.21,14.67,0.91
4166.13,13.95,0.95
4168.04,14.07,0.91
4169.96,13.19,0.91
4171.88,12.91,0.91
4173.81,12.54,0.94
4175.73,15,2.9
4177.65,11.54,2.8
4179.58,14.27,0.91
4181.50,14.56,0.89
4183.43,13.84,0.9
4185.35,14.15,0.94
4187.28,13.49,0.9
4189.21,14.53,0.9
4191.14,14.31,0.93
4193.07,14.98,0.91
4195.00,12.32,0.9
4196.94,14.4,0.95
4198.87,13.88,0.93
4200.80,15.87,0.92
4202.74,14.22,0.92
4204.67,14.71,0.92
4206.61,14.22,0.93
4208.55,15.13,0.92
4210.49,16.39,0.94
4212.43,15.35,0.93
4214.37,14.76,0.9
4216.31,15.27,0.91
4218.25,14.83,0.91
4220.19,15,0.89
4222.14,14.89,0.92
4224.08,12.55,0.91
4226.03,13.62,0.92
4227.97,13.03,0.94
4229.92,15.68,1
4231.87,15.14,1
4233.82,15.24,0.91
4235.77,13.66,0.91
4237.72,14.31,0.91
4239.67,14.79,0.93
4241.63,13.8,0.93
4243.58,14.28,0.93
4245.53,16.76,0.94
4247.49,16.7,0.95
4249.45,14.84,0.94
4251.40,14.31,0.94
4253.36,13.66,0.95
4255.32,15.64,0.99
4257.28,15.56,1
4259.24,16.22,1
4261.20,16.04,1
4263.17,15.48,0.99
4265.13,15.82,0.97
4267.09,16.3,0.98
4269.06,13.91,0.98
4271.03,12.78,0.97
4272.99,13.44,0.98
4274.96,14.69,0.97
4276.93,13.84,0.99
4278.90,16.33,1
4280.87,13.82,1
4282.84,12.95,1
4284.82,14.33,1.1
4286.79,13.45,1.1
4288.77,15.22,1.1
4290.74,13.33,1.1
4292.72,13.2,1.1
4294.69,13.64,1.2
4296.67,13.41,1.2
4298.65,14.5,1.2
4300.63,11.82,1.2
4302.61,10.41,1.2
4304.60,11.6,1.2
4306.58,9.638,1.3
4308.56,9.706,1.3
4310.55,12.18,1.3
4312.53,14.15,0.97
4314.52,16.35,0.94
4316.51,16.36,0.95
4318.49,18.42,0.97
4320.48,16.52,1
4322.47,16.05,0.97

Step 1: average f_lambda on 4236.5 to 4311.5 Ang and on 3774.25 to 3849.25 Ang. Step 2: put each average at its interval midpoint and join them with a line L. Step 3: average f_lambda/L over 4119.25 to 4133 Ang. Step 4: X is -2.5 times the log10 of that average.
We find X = -0.19 mag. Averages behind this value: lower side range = 7.09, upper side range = 14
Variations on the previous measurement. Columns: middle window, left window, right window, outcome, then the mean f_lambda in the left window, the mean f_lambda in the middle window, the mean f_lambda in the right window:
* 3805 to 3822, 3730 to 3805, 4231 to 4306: 0.16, 7.83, 7.29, 14.3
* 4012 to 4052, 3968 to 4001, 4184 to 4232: -0.20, 10.9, 14.1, 14.5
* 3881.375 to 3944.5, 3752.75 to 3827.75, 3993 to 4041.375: 0.32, 7.75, 8.24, 14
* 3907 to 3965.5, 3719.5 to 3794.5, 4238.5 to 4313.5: 0.21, 7.84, 8.19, 14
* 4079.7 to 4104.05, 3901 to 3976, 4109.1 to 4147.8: -0.10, 8.01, 14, 13.9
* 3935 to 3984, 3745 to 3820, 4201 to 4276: 0.27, 7.89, 8.23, 14.8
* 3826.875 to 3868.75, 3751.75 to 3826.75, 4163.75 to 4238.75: 0.40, 7.79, 6.03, 14.3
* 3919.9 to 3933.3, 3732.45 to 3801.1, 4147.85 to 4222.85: 0.45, 7.8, 6.76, 14.2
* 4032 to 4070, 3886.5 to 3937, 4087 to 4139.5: -0.12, 8.54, 13.6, 13.9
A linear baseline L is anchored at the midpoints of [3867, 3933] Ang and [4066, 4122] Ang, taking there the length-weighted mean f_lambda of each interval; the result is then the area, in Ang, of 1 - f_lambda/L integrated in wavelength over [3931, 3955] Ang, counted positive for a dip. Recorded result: 5.4 Ang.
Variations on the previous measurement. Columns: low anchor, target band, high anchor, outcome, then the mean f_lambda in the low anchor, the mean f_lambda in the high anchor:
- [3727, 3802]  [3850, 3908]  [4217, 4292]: 9.85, 7.79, 14.6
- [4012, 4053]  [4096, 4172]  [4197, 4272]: 4.17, 14.1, 14.9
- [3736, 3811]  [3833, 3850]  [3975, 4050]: 6.44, 7.91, 13.5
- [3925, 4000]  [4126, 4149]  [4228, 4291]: -2.23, 8.77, 14.7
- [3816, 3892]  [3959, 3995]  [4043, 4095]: 5.07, 6.42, 14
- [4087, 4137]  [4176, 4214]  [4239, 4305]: -0.63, 13.9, 14.3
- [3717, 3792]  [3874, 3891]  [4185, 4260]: 4.10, 7.86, 14.7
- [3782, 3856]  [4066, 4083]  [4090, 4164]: -1.54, 6.77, 13.8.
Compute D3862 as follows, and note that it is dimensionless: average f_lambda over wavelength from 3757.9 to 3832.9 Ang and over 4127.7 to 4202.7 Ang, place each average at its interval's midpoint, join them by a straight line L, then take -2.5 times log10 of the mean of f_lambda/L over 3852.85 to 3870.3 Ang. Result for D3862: 0.29 mag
